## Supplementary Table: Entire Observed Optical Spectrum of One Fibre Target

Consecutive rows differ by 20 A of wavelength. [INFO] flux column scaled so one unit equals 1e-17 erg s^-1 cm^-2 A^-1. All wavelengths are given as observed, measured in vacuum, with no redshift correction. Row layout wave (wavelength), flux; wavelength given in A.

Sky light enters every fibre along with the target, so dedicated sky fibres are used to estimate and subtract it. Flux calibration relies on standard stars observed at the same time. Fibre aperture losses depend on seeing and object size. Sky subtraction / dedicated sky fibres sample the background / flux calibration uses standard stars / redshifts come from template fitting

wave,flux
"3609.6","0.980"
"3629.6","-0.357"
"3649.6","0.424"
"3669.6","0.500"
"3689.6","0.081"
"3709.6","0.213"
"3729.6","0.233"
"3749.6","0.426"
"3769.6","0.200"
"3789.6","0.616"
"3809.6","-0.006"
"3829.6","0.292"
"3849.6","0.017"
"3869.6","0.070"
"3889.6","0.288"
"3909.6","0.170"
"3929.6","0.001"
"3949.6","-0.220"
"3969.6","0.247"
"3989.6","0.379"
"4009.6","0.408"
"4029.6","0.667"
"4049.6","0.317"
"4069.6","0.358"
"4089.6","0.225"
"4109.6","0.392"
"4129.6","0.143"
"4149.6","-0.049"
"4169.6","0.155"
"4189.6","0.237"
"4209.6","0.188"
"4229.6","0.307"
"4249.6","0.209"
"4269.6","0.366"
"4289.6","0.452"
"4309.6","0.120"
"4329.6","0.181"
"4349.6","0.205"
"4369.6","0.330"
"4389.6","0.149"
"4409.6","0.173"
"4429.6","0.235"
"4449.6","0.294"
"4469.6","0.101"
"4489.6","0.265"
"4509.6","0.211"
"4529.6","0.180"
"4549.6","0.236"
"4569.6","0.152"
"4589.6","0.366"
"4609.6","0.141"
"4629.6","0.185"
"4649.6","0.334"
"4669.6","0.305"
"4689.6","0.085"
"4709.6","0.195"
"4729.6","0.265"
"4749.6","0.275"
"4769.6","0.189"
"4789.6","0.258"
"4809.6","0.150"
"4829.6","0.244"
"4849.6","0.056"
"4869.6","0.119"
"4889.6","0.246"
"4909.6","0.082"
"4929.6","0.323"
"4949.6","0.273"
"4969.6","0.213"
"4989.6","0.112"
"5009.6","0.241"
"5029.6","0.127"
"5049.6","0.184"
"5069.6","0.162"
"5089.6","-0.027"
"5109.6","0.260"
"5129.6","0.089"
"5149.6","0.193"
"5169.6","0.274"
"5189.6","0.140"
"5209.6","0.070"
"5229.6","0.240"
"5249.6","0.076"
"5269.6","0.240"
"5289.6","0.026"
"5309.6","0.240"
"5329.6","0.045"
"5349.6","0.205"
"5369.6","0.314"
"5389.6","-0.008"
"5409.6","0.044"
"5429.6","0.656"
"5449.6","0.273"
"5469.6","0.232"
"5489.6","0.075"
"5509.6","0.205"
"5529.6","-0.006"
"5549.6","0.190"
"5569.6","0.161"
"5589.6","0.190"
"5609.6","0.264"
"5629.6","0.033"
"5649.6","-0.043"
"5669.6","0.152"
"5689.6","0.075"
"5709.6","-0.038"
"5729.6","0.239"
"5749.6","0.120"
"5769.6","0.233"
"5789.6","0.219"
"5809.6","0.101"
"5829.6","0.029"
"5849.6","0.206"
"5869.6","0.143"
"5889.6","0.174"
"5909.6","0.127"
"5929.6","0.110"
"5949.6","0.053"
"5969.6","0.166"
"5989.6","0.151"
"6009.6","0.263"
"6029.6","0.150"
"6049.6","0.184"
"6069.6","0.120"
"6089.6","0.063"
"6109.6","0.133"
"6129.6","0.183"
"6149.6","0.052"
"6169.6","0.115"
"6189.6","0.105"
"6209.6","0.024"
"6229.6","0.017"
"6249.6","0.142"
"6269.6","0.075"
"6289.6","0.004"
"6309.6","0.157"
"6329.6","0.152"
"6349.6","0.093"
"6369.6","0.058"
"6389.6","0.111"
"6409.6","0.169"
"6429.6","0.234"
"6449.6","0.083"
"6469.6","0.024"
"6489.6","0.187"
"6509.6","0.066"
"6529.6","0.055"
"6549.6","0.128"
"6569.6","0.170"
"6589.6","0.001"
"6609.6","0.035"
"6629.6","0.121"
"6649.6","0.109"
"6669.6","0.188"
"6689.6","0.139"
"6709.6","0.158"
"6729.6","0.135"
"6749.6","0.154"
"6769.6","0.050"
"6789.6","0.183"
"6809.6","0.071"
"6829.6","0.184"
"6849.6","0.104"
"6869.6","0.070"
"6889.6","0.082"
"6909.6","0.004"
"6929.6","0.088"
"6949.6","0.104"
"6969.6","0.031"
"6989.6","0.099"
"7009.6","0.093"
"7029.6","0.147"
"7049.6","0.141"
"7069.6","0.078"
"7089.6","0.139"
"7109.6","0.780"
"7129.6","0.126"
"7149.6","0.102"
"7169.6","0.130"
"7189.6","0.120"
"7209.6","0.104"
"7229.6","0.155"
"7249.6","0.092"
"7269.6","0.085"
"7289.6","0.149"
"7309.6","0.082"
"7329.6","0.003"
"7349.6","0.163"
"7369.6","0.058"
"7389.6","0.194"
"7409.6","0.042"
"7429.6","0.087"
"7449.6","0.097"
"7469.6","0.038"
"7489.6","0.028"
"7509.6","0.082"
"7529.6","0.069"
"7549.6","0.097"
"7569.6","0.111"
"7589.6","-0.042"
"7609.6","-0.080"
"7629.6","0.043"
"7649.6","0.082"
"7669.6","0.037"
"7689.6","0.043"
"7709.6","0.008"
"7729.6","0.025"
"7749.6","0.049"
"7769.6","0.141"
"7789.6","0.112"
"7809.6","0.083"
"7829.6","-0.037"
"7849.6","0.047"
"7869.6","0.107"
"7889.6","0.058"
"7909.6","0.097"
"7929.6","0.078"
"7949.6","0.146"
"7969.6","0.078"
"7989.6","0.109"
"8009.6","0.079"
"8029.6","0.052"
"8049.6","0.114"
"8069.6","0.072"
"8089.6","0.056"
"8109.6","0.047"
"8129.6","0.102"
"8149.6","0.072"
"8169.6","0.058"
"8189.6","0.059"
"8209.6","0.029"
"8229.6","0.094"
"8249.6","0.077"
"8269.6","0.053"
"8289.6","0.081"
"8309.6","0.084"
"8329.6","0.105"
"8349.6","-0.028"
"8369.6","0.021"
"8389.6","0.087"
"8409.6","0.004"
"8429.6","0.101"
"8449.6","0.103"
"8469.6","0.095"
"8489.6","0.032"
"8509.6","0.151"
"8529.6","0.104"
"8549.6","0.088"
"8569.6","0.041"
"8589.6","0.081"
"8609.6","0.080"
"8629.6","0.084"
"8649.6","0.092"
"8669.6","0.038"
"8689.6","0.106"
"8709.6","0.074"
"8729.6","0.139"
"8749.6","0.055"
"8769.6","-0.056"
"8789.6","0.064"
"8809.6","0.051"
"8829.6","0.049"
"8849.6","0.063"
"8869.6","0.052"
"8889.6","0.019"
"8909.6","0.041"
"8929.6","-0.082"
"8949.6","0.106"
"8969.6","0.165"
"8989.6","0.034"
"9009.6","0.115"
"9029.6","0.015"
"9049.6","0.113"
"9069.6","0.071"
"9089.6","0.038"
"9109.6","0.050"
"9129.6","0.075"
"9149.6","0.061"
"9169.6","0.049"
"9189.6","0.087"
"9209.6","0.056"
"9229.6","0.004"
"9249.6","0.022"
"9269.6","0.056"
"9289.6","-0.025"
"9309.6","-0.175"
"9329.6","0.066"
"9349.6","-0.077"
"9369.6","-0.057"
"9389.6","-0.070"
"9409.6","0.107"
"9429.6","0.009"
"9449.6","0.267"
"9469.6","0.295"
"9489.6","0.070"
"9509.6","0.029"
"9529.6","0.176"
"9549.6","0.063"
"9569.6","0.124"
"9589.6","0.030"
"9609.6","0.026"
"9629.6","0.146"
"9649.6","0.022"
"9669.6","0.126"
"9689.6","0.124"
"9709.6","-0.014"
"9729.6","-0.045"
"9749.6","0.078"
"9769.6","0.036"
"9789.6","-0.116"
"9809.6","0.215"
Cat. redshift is 0.08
